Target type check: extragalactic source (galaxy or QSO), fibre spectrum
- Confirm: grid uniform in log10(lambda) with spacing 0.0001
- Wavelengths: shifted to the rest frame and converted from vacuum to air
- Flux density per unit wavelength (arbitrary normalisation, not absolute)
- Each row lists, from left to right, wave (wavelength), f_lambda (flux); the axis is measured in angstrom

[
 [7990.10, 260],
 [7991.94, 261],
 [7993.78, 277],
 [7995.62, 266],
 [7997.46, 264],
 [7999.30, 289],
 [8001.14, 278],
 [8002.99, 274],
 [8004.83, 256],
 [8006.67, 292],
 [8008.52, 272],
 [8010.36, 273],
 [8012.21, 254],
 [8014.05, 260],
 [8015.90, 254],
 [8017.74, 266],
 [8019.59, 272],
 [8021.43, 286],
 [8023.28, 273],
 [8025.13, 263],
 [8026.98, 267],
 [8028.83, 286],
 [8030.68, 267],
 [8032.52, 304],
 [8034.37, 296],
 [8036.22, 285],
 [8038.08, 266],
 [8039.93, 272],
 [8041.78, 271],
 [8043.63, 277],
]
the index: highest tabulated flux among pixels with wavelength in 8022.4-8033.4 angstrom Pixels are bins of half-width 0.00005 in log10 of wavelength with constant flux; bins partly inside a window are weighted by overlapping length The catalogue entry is 304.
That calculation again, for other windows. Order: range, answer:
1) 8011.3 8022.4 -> 286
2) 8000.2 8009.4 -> 292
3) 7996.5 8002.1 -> 289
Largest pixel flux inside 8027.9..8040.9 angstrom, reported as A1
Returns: 304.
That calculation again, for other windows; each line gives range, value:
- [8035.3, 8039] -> 285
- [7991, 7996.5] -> 277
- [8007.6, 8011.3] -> 273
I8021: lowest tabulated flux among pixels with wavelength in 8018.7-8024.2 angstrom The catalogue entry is 272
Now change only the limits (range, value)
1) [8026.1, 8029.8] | 267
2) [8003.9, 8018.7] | 254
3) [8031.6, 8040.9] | 266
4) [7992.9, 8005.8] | 256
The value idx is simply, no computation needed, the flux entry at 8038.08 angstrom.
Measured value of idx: 266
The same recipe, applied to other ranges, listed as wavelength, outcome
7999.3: 289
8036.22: 285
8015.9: 254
